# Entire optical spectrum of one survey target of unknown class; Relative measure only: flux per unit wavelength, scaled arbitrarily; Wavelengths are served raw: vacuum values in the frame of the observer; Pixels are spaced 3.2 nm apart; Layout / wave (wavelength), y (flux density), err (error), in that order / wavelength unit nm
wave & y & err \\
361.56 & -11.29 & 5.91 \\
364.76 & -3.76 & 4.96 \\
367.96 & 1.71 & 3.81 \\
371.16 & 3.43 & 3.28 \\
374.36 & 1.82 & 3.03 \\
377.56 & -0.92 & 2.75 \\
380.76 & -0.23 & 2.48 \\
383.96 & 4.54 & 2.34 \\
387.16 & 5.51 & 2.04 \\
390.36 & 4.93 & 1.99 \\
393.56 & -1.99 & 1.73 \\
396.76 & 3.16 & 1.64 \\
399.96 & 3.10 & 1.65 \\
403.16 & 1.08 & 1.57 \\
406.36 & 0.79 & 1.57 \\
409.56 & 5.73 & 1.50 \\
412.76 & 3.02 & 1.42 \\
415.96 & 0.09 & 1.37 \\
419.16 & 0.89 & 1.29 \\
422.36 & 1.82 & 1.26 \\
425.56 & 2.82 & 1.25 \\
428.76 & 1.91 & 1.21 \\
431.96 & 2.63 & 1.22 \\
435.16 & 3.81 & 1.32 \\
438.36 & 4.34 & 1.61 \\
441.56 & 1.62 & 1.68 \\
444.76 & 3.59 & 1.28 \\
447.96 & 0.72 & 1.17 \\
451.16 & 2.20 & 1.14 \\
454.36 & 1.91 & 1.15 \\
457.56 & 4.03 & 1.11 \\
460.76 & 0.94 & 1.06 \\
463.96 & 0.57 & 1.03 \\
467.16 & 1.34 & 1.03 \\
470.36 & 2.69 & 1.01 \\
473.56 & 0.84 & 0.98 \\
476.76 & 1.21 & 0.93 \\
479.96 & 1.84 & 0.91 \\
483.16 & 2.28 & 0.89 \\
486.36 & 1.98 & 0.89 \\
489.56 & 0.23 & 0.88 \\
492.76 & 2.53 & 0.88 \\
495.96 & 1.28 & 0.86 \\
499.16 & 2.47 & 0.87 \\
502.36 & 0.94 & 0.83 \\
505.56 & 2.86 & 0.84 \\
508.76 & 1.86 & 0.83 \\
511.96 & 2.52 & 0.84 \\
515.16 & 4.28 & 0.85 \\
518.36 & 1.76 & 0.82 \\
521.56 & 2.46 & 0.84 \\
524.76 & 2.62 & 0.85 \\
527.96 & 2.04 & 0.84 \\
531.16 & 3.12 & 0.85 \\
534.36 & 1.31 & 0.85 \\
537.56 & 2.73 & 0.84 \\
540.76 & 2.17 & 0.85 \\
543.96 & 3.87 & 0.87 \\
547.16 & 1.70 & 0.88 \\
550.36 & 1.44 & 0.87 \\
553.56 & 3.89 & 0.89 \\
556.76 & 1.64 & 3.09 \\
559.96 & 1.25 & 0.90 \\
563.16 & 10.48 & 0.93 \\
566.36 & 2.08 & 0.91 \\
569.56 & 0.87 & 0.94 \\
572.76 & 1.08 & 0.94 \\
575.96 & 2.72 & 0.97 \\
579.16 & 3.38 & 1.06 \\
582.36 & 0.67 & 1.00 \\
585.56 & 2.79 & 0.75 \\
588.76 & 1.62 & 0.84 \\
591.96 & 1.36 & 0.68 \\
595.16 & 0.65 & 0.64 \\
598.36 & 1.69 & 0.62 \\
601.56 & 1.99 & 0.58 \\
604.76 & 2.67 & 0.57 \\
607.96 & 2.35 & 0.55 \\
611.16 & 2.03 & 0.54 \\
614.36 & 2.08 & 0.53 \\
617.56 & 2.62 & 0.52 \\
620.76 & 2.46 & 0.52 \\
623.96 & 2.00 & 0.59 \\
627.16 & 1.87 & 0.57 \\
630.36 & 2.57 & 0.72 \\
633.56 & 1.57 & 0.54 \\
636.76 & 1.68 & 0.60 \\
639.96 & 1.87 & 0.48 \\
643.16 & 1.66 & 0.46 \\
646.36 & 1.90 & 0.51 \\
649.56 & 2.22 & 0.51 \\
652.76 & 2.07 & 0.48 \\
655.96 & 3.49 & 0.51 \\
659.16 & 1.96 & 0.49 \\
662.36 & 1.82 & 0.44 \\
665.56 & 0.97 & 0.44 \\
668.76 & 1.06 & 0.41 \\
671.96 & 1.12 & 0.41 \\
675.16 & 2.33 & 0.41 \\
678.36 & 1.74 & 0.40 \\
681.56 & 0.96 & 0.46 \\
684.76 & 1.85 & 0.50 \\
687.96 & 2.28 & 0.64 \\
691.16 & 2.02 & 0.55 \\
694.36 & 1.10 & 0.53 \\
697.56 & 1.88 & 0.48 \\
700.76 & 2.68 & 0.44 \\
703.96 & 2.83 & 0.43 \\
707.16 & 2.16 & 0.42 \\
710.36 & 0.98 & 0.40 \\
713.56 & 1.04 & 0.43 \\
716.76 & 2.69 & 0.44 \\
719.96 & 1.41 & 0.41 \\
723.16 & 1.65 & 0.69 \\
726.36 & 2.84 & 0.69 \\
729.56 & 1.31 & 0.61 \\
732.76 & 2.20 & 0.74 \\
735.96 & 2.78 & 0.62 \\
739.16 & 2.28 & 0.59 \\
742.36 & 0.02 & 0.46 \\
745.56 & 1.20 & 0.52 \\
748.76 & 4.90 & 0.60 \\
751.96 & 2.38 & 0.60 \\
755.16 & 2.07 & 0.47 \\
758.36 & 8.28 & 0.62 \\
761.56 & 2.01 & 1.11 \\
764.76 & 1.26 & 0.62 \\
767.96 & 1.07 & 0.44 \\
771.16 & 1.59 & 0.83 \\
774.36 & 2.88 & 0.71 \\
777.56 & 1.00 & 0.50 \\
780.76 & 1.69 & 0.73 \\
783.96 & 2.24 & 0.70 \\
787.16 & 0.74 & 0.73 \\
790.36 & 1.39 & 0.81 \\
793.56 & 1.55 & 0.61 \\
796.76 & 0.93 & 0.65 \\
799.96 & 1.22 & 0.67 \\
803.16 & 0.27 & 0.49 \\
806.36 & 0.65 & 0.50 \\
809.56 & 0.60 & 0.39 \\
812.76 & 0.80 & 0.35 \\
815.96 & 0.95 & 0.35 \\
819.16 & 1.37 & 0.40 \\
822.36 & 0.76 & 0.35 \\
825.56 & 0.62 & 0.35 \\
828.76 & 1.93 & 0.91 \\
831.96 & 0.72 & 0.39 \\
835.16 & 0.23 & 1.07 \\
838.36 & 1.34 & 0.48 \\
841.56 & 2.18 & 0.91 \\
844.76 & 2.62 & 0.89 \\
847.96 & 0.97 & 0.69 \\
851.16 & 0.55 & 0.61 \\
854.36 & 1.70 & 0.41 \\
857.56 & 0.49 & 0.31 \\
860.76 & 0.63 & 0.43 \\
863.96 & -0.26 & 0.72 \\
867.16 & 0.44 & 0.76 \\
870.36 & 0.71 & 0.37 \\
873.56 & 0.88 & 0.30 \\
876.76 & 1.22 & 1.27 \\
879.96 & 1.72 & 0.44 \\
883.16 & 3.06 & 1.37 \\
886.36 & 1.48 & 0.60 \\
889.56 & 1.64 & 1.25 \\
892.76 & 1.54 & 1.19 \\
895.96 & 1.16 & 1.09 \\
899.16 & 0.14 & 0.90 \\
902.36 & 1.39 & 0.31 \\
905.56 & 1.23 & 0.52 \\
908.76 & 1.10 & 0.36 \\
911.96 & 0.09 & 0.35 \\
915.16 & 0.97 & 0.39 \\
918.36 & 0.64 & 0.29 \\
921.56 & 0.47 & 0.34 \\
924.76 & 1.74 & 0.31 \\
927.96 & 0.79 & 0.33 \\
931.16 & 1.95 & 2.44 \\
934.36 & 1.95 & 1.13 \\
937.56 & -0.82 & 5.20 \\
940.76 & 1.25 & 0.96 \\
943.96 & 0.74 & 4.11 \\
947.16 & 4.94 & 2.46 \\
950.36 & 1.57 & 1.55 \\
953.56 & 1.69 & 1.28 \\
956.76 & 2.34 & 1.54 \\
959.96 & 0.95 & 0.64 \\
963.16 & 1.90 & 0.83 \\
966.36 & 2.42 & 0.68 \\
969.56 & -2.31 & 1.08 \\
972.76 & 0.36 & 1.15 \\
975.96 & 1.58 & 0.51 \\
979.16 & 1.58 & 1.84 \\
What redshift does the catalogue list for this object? 0.513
